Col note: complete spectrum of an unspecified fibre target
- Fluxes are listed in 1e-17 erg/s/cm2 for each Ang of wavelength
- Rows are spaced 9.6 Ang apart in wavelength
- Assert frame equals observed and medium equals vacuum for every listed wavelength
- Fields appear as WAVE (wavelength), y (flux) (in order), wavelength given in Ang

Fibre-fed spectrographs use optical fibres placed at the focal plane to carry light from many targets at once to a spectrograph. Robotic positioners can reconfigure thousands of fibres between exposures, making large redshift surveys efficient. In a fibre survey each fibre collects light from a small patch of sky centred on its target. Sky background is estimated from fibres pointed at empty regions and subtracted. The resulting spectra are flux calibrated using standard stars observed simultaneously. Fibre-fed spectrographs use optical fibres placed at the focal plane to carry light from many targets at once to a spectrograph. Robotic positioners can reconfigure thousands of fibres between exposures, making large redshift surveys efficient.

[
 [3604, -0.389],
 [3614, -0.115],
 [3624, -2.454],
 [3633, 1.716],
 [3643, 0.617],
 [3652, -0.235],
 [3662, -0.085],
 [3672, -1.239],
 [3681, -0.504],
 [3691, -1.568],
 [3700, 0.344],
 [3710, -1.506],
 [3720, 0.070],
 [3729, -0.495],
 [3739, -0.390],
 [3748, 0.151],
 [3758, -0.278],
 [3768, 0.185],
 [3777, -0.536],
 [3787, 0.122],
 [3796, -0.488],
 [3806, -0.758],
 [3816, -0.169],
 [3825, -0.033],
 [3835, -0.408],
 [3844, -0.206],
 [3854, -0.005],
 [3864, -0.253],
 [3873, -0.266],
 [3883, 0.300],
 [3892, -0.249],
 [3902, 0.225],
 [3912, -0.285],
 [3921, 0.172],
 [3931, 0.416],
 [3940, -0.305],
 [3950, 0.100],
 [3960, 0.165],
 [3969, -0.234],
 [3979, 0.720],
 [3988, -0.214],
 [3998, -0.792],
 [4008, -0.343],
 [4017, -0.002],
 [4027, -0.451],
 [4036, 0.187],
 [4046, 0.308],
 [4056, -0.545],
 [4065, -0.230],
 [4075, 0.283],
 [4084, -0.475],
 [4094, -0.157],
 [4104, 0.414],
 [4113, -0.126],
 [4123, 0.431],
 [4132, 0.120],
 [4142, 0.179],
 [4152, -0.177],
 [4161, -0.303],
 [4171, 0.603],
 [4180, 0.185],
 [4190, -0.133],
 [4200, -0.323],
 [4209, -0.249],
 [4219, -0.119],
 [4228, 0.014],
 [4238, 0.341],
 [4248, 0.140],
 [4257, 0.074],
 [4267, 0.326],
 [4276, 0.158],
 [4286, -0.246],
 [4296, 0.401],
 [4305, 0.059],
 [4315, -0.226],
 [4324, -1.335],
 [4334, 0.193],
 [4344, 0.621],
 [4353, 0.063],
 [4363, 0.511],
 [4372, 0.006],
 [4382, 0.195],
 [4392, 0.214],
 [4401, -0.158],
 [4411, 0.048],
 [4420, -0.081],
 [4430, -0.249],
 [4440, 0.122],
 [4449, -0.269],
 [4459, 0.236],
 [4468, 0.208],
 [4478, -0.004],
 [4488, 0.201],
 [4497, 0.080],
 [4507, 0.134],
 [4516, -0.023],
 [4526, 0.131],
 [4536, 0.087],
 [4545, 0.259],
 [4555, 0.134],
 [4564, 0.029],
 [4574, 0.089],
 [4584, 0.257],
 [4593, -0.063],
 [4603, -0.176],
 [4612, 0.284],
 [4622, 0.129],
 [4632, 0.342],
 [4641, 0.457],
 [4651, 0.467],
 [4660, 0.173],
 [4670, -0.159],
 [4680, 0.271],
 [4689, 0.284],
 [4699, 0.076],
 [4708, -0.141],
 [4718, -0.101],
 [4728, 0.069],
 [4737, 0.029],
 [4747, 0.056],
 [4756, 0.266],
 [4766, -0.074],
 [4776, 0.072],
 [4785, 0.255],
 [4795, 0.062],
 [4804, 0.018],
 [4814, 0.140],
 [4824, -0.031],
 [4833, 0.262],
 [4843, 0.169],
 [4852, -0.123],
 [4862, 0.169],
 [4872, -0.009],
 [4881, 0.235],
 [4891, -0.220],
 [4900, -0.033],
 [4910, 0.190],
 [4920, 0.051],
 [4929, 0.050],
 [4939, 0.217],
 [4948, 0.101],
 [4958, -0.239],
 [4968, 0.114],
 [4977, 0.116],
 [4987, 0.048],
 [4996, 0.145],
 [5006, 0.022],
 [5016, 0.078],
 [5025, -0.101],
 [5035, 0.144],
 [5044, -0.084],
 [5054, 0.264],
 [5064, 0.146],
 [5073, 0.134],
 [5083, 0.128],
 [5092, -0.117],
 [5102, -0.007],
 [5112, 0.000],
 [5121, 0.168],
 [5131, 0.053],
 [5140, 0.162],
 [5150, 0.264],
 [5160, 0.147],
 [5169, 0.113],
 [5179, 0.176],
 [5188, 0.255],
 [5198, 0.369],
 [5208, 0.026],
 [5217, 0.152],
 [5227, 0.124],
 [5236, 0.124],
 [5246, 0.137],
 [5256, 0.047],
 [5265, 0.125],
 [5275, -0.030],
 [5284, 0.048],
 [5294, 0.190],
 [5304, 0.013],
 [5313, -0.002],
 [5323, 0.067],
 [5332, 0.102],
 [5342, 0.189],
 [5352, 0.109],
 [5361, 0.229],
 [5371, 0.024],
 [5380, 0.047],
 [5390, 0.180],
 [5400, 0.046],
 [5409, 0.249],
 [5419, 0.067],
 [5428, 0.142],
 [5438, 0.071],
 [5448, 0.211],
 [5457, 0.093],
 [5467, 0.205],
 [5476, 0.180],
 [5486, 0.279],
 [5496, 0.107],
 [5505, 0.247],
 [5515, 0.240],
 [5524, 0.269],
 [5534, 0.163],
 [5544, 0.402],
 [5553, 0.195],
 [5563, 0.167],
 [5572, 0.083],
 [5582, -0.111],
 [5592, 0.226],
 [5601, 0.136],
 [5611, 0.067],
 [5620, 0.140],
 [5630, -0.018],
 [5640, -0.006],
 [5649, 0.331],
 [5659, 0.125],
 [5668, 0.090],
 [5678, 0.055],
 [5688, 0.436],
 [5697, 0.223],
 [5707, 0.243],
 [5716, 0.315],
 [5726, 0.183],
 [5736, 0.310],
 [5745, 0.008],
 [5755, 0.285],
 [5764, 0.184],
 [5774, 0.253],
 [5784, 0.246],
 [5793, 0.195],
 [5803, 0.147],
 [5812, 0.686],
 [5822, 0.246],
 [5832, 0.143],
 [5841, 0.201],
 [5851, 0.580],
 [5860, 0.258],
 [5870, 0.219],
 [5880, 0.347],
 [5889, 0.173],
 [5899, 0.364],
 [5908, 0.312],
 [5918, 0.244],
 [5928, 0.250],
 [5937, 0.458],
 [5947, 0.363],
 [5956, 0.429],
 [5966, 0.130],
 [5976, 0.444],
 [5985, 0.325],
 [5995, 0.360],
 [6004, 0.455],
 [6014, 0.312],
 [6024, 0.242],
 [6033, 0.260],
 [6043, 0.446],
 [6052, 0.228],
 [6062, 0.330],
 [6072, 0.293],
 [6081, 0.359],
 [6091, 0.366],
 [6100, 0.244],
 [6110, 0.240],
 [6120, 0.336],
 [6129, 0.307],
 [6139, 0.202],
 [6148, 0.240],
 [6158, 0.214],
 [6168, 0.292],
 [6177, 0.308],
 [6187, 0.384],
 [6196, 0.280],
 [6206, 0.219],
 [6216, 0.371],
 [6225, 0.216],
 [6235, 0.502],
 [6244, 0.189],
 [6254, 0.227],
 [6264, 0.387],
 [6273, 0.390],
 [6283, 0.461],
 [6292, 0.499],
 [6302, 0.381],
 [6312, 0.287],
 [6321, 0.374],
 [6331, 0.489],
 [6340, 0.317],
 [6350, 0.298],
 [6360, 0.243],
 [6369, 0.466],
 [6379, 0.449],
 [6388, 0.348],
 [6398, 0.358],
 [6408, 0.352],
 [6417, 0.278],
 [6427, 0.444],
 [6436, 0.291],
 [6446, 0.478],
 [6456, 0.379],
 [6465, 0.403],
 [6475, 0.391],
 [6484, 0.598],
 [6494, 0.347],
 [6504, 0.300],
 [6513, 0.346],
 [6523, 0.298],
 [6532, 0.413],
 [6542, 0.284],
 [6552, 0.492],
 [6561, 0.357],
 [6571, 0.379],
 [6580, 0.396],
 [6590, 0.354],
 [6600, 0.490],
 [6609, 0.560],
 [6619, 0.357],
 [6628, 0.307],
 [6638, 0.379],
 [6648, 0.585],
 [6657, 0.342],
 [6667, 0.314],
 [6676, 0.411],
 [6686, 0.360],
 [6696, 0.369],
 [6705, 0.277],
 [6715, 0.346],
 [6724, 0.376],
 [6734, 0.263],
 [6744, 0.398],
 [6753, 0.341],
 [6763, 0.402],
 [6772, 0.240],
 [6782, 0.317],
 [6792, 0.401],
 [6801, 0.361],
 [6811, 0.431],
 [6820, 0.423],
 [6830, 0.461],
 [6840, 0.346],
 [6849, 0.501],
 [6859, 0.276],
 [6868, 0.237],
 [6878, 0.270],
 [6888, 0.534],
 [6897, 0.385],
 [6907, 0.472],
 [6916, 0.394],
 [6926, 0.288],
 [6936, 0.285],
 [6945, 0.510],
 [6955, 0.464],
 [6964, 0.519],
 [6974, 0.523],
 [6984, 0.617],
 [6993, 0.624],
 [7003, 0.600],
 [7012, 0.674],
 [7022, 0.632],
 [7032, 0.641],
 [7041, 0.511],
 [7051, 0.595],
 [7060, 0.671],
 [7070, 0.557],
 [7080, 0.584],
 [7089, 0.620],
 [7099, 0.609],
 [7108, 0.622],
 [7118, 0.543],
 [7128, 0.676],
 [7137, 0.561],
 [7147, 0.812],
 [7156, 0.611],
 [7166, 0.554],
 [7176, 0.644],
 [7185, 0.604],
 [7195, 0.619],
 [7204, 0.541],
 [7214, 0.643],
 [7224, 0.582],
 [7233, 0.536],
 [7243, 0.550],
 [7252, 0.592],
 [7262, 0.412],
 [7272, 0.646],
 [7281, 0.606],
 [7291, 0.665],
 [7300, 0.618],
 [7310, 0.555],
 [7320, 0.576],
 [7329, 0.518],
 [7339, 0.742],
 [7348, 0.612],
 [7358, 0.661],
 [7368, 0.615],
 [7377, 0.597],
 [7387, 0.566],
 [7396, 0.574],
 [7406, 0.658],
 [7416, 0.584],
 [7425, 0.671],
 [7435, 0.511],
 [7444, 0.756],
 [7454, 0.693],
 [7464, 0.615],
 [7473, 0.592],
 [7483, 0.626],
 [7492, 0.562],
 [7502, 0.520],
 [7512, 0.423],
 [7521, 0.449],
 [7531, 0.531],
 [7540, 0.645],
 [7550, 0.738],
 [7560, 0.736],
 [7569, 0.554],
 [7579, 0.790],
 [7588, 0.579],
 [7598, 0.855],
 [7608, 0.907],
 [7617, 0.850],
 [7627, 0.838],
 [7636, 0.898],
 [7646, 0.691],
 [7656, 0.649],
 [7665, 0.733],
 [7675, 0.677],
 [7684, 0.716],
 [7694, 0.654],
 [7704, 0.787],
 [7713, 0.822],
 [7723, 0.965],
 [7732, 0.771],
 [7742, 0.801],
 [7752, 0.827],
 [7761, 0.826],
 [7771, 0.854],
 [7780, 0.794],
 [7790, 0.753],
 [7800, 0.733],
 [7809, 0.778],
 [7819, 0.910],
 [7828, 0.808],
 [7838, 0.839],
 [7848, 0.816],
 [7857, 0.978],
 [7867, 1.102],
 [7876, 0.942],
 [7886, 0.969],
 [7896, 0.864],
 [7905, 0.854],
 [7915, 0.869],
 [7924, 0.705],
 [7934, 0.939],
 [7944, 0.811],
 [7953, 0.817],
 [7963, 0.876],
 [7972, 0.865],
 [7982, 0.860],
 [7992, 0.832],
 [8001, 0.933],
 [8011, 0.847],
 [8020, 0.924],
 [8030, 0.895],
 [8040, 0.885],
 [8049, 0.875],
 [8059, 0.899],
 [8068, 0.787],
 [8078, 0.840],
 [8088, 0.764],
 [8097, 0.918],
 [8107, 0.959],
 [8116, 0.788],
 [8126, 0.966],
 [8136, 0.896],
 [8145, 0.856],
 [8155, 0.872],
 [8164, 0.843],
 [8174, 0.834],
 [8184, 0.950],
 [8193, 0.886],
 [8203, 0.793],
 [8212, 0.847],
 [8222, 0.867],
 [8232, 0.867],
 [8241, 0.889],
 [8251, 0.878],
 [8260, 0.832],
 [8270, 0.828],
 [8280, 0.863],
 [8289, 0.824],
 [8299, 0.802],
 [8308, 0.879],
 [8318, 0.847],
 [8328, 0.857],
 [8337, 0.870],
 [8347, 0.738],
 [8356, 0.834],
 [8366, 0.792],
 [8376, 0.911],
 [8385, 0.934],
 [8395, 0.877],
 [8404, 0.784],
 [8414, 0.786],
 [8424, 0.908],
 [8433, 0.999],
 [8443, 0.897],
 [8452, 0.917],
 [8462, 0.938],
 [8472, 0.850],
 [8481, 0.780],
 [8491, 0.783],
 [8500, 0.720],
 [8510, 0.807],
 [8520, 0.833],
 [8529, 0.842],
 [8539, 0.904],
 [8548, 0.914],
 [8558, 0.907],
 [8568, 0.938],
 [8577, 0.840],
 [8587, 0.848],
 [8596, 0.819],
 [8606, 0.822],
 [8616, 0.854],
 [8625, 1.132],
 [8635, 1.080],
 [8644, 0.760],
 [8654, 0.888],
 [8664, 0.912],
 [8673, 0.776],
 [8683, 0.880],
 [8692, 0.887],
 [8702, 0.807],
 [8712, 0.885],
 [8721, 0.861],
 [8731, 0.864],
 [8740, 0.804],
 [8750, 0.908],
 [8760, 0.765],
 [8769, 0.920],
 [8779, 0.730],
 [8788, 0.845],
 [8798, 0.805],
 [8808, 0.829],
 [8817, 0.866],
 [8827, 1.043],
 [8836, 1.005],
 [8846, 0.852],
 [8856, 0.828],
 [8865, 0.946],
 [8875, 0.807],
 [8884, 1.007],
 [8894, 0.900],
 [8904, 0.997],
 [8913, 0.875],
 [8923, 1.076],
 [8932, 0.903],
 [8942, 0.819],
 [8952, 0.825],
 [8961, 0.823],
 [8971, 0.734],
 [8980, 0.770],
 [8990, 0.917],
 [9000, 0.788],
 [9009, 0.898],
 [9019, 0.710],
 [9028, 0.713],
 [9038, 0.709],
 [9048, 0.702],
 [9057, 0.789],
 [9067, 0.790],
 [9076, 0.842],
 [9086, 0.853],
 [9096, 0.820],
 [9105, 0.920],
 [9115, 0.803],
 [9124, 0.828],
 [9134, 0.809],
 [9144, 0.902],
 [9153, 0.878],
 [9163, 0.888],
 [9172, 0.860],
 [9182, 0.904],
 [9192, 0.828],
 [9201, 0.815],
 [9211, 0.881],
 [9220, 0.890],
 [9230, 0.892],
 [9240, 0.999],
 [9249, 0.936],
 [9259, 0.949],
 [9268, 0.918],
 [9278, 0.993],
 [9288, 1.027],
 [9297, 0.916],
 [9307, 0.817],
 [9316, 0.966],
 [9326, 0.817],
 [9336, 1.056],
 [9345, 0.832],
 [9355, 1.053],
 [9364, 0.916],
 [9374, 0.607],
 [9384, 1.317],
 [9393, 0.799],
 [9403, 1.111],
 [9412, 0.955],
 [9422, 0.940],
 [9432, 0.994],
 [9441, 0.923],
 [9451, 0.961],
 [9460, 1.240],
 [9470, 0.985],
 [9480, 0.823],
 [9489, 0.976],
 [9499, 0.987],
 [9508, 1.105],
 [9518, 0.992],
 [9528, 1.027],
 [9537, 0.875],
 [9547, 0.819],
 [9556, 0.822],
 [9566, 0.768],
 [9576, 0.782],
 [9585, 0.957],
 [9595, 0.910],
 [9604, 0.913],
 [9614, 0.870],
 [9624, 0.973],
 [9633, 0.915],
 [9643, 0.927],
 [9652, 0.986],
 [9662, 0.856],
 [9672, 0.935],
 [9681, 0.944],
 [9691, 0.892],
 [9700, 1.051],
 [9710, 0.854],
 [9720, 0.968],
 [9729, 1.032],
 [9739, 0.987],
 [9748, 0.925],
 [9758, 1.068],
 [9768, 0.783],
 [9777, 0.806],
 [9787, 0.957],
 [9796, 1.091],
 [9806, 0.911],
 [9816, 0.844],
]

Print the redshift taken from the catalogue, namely 0.746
